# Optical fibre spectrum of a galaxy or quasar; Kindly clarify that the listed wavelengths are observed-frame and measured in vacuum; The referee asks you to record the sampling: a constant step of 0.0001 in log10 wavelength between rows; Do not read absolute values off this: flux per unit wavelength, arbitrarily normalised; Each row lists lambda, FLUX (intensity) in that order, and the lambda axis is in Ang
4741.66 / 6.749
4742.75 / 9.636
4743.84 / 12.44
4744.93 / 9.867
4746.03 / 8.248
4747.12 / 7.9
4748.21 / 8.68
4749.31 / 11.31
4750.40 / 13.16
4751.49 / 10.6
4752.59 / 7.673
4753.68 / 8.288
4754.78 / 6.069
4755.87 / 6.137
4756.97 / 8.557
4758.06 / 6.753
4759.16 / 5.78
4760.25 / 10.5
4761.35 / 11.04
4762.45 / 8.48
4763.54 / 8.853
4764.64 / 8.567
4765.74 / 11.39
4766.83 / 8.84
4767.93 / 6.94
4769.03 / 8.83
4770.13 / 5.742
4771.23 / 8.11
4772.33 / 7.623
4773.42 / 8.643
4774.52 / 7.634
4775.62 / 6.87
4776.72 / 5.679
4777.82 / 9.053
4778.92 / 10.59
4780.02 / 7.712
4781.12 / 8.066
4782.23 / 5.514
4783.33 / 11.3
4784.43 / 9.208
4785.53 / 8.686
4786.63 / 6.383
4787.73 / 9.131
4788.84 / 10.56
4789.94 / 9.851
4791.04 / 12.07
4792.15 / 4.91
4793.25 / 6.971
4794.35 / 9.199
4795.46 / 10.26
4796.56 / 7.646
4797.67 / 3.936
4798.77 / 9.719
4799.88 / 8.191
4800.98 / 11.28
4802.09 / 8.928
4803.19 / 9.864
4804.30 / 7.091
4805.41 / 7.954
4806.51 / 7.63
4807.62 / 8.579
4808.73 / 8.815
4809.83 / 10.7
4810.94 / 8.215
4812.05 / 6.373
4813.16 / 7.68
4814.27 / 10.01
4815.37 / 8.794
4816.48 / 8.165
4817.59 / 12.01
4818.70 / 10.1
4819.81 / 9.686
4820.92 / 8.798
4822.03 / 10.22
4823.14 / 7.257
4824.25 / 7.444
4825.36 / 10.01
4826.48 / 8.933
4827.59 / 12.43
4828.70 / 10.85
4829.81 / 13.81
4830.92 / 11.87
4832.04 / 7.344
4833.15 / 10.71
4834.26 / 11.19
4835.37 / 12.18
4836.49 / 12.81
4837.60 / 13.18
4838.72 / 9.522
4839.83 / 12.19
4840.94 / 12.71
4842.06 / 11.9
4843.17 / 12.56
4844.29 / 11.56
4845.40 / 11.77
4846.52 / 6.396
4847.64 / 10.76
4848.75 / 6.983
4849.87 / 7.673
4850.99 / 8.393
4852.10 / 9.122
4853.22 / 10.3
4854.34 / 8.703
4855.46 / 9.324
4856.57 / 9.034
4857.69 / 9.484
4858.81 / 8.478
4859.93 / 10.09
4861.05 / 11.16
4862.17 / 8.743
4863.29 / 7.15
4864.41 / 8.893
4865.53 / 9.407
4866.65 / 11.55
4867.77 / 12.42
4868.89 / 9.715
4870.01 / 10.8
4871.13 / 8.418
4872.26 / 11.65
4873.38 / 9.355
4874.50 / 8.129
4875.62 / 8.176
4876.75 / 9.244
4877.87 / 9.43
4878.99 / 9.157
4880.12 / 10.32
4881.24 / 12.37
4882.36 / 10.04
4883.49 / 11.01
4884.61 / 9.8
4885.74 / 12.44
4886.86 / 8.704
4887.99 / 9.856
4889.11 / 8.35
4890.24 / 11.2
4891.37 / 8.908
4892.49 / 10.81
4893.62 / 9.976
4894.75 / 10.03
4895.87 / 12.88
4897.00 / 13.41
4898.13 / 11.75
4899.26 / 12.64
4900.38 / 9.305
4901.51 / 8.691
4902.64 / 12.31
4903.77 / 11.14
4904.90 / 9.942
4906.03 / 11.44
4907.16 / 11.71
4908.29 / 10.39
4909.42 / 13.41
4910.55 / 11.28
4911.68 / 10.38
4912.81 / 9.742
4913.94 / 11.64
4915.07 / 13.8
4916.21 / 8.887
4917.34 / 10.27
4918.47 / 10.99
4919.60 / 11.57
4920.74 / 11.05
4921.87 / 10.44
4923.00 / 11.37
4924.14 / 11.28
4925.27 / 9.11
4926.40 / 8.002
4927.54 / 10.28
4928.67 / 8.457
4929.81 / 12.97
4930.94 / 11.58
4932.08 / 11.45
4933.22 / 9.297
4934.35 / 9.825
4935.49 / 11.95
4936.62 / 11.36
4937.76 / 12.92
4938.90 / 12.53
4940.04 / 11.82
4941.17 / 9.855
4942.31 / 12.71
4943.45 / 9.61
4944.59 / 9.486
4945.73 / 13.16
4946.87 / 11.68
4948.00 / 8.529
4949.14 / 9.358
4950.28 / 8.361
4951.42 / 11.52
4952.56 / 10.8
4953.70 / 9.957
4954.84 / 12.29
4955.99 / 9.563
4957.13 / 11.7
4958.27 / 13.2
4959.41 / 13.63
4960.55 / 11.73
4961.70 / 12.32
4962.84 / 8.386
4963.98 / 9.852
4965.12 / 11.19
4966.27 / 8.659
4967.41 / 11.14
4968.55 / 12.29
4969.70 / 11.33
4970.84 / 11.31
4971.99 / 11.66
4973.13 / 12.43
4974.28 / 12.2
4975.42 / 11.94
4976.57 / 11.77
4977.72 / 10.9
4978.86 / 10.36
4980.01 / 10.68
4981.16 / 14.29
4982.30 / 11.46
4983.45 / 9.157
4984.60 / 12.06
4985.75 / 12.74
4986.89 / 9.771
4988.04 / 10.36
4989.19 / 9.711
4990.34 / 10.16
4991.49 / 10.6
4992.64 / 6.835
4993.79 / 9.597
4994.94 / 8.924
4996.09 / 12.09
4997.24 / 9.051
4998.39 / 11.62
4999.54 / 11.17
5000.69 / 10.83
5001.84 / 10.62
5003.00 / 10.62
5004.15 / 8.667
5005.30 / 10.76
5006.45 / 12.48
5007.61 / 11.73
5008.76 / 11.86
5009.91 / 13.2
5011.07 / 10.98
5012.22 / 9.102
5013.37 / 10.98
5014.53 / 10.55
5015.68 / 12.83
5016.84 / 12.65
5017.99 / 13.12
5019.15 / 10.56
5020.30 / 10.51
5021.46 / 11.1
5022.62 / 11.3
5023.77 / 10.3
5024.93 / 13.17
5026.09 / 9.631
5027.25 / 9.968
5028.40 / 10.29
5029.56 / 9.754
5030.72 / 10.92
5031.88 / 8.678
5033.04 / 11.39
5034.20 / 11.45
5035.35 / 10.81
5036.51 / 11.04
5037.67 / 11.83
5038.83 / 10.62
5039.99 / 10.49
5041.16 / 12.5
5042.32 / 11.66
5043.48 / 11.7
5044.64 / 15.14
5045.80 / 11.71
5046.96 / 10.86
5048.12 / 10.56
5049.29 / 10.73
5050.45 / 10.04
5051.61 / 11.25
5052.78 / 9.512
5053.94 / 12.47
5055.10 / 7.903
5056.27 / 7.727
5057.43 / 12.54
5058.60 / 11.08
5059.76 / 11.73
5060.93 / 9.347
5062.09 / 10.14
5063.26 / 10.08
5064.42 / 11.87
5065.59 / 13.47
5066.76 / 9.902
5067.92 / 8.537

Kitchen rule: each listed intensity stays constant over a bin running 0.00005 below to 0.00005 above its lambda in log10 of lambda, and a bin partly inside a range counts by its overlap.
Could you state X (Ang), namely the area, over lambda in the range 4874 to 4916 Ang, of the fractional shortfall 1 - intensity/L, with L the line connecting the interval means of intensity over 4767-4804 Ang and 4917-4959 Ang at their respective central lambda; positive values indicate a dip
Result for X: -2.06 Ang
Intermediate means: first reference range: 8.33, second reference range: 10.8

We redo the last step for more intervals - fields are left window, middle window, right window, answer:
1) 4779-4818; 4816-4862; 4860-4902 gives -3.9 Ang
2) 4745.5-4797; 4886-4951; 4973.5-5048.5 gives -4.7 Ang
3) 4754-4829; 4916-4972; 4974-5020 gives -2.8 Ang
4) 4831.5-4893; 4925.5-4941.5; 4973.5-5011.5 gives -0.5 Ang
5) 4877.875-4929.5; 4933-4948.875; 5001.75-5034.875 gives -0.4 Ang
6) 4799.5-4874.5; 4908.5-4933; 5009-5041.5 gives -1.1 Ang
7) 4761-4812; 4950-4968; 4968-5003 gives -0.6 Ang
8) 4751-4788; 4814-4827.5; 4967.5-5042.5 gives -0.9 Ang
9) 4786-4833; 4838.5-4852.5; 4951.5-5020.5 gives -1.0 Ang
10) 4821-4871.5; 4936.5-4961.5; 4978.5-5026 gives -1.3 Ang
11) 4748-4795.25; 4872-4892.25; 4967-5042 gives -0.4 Ang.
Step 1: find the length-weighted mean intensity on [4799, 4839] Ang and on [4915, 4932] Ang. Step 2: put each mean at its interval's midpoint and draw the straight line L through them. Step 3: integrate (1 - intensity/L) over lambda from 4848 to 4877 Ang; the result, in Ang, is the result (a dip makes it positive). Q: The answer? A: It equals 2.1 Ang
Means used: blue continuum 9.69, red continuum 10.6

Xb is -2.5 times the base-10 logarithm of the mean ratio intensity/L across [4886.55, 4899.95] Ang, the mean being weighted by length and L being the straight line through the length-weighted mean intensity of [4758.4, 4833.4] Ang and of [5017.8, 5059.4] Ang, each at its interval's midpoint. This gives -0.11 mag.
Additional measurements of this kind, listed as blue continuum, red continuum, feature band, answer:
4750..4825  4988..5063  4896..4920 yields -0.157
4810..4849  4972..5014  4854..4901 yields 0.038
